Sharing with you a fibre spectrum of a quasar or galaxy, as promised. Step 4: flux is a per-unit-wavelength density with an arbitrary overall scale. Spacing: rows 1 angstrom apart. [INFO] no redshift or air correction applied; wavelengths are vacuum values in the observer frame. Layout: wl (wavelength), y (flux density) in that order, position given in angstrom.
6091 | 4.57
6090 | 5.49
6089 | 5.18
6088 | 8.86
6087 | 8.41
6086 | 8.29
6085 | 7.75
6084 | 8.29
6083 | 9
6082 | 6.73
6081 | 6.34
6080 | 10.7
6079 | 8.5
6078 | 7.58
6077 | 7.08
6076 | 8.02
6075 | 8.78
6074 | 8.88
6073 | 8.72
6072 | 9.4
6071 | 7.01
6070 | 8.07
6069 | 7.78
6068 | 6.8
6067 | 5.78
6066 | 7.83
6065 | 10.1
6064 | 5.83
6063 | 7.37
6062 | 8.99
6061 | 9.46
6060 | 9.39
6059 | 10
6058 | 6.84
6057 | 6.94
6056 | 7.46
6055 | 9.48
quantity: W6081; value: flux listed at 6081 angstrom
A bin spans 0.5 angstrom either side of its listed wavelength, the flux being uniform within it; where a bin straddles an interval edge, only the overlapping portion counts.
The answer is 6.34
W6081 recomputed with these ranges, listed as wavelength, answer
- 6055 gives 9.48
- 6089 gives 5.18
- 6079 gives 8.5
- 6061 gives 9.46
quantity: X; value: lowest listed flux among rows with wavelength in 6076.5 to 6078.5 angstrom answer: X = 7.08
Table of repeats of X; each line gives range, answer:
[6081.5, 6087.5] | 6.73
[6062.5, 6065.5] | 5.83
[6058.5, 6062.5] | 8.99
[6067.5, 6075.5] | 6.8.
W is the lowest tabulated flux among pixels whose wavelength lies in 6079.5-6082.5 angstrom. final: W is 6.34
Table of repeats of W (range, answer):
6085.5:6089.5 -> 5.18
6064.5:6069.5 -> 5.78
